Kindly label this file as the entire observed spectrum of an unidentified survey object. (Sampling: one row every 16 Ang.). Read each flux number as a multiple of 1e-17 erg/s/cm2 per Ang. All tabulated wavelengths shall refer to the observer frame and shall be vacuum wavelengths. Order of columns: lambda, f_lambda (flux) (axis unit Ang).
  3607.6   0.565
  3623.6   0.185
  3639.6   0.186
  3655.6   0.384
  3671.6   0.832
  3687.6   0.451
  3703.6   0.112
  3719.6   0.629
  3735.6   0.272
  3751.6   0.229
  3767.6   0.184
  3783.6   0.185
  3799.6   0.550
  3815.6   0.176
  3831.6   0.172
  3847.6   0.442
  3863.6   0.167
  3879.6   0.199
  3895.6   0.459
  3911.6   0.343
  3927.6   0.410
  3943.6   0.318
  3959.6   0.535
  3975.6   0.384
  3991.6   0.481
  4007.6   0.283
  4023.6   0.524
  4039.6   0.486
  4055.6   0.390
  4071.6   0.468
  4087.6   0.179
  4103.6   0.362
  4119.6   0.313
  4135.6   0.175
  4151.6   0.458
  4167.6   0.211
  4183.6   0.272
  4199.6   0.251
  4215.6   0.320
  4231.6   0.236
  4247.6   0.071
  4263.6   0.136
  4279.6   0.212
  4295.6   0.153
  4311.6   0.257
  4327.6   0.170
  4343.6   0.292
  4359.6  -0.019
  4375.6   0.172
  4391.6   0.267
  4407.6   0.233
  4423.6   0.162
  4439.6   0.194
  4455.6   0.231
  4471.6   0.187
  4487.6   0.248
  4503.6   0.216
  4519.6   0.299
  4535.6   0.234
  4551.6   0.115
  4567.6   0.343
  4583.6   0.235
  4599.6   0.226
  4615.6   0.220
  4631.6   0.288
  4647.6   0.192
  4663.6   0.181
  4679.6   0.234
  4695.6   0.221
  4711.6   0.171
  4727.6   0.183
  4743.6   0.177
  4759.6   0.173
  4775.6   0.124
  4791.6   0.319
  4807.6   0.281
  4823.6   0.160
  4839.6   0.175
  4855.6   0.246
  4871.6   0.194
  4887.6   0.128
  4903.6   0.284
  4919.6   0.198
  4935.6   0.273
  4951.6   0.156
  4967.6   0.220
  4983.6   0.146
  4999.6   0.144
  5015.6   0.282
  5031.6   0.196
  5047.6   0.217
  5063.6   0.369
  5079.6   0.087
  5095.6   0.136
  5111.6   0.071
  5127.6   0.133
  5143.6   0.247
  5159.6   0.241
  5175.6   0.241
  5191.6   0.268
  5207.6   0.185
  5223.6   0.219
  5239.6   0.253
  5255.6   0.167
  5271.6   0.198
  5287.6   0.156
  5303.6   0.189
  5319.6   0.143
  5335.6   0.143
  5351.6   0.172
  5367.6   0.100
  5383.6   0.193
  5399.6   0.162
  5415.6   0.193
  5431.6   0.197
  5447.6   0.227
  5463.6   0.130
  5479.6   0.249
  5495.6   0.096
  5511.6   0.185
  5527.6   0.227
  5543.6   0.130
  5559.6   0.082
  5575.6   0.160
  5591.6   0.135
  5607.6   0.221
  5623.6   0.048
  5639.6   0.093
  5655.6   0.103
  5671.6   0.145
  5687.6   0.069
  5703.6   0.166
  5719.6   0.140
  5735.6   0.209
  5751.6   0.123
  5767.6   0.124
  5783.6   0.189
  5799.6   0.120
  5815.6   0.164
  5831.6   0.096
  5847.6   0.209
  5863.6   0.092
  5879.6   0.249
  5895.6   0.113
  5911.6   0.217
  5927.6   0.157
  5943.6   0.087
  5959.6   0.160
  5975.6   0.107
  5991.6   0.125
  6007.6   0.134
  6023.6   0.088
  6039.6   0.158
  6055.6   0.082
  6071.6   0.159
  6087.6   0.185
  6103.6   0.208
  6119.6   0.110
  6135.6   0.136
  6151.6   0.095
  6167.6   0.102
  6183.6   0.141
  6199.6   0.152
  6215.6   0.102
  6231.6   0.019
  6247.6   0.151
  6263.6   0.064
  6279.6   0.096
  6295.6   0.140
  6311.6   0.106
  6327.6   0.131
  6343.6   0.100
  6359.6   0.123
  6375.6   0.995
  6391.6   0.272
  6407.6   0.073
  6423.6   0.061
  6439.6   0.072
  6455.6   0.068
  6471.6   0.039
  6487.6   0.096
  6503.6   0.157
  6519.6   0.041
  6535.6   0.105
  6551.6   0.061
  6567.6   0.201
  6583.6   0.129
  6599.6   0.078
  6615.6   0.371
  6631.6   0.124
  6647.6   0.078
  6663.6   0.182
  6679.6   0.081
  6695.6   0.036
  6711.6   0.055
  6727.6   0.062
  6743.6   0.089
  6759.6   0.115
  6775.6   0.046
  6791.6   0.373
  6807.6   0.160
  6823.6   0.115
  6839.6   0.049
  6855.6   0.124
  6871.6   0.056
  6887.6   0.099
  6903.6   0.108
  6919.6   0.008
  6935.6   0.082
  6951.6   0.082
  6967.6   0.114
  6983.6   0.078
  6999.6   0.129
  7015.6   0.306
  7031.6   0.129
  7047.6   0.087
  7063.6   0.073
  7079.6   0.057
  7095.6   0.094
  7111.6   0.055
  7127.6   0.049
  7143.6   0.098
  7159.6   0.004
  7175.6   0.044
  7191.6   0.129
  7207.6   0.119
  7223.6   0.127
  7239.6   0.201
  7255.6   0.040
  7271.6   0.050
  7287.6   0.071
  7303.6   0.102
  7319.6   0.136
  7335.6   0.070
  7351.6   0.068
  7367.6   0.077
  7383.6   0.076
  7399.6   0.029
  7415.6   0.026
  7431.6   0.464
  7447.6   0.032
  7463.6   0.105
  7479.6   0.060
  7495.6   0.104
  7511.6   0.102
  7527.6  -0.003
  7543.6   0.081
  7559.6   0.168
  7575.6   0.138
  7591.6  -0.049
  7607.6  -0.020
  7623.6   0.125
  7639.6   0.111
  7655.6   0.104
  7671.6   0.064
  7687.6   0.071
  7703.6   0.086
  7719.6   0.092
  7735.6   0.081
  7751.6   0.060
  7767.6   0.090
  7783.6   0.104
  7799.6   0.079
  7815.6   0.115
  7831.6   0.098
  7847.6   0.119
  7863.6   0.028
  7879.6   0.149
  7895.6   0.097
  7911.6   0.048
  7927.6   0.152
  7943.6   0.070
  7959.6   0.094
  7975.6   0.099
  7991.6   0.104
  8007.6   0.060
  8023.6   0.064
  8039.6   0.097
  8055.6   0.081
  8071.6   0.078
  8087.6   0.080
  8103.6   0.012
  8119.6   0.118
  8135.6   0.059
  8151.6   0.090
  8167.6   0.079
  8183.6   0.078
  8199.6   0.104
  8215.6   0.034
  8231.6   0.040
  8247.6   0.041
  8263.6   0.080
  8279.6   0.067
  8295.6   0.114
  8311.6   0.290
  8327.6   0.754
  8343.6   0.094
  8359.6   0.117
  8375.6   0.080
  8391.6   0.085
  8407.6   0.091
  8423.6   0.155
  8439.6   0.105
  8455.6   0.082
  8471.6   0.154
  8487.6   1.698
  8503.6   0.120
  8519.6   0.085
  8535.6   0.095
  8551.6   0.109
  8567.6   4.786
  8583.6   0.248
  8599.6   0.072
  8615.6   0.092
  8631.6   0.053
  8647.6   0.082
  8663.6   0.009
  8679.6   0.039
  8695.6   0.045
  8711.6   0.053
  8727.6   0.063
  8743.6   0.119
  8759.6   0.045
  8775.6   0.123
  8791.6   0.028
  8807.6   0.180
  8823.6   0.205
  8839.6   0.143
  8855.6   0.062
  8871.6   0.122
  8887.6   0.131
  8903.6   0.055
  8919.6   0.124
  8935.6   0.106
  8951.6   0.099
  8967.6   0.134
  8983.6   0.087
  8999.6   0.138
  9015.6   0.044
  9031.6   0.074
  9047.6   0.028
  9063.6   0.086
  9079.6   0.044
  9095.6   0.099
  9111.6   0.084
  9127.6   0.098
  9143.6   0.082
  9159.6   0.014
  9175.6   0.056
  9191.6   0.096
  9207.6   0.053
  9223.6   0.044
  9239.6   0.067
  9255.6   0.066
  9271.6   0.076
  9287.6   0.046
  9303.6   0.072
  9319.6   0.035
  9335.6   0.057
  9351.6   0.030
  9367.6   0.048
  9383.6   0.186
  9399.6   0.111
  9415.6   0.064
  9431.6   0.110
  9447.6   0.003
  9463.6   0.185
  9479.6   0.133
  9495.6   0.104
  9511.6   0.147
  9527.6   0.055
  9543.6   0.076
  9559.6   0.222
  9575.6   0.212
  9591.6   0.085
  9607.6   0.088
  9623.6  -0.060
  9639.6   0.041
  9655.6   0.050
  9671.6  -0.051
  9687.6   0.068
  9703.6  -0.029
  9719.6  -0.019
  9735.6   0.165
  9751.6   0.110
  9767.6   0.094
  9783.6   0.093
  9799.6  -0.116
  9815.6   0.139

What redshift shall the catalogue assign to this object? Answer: 0.71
